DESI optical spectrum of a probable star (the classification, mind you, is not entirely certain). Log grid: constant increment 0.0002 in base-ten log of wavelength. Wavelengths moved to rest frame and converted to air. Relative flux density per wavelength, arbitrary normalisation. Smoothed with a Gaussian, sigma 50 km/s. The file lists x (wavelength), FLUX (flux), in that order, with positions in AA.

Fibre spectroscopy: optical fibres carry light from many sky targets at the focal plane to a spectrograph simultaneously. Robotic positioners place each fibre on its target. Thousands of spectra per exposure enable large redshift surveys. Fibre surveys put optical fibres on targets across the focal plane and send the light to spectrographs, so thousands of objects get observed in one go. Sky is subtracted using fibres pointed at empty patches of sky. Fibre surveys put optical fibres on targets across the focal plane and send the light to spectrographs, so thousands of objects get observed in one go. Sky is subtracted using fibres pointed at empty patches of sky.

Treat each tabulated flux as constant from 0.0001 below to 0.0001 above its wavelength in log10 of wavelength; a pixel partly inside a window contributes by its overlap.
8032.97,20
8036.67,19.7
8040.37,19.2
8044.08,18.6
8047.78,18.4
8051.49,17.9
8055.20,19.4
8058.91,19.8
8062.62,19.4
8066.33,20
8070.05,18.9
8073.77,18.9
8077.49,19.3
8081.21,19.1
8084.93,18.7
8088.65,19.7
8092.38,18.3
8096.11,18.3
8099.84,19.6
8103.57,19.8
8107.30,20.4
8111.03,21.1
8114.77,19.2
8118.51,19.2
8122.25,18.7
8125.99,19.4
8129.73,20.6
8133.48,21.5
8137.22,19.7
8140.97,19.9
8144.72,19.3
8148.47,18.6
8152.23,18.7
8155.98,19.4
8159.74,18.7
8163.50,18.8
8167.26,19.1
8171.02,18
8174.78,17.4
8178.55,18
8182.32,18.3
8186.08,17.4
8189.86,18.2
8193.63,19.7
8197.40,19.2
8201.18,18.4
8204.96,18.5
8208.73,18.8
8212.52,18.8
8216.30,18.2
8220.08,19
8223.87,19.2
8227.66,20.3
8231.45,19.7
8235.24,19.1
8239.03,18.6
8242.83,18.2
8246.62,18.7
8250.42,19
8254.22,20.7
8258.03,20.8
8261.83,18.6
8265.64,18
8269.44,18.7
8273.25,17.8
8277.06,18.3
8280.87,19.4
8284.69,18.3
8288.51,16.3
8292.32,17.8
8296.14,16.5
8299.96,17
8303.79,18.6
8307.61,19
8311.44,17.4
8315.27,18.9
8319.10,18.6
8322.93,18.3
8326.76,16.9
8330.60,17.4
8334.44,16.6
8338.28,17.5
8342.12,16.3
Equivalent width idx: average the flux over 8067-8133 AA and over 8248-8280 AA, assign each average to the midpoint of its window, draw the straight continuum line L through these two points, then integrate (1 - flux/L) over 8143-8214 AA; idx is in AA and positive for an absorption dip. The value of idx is 2.31 AA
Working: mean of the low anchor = 19.4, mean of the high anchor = 19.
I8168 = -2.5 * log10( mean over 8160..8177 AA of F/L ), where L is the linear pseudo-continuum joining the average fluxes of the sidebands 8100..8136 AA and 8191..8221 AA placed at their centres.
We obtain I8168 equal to 0.05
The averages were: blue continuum 20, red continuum 18.8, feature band 18.4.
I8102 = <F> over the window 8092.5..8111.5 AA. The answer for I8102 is 19.6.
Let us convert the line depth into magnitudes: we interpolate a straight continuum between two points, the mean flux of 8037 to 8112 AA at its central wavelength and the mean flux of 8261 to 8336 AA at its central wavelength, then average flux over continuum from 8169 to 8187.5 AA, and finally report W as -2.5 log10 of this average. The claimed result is 0.046 mag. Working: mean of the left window 19.2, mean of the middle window 17.8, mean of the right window 17.9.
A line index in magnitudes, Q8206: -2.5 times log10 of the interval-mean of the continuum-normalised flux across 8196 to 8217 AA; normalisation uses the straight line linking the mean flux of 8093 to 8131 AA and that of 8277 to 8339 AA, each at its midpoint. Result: 0.00 mag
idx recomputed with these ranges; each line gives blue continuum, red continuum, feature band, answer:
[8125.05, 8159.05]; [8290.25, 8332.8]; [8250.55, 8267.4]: -1.0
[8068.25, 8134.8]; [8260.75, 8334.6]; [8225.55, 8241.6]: -0.8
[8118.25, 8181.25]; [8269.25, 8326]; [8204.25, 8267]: -2.1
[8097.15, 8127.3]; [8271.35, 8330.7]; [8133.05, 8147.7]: -0.3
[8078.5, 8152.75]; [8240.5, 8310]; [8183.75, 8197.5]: 0.3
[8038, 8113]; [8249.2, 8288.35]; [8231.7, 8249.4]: 0.1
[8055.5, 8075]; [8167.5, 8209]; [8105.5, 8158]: -2.3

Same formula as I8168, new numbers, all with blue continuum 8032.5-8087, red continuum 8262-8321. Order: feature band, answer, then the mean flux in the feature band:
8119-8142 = -0.06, 19.9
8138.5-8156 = -0.03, 19.2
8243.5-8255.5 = -0.06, 19.3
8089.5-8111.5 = -0.03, 19.5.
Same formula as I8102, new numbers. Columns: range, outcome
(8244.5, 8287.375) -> 18.9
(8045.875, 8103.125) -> 19.1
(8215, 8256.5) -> 19.2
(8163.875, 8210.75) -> 18.4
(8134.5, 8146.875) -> 19.7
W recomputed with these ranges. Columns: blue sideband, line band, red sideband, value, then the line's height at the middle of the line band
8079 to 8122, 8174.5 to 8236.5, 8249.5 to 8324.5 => 0.00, 18.8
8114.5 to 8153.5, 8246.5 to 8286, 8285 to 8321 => -0.04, 18.2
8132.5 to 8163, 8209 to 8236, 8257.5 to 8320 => -0.02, 18.7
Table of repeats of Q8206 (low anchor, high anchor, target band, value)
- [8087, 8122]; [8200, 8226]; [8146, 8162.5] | 0.02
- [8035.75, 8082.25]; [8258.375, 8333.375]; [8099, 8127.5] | -0.05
